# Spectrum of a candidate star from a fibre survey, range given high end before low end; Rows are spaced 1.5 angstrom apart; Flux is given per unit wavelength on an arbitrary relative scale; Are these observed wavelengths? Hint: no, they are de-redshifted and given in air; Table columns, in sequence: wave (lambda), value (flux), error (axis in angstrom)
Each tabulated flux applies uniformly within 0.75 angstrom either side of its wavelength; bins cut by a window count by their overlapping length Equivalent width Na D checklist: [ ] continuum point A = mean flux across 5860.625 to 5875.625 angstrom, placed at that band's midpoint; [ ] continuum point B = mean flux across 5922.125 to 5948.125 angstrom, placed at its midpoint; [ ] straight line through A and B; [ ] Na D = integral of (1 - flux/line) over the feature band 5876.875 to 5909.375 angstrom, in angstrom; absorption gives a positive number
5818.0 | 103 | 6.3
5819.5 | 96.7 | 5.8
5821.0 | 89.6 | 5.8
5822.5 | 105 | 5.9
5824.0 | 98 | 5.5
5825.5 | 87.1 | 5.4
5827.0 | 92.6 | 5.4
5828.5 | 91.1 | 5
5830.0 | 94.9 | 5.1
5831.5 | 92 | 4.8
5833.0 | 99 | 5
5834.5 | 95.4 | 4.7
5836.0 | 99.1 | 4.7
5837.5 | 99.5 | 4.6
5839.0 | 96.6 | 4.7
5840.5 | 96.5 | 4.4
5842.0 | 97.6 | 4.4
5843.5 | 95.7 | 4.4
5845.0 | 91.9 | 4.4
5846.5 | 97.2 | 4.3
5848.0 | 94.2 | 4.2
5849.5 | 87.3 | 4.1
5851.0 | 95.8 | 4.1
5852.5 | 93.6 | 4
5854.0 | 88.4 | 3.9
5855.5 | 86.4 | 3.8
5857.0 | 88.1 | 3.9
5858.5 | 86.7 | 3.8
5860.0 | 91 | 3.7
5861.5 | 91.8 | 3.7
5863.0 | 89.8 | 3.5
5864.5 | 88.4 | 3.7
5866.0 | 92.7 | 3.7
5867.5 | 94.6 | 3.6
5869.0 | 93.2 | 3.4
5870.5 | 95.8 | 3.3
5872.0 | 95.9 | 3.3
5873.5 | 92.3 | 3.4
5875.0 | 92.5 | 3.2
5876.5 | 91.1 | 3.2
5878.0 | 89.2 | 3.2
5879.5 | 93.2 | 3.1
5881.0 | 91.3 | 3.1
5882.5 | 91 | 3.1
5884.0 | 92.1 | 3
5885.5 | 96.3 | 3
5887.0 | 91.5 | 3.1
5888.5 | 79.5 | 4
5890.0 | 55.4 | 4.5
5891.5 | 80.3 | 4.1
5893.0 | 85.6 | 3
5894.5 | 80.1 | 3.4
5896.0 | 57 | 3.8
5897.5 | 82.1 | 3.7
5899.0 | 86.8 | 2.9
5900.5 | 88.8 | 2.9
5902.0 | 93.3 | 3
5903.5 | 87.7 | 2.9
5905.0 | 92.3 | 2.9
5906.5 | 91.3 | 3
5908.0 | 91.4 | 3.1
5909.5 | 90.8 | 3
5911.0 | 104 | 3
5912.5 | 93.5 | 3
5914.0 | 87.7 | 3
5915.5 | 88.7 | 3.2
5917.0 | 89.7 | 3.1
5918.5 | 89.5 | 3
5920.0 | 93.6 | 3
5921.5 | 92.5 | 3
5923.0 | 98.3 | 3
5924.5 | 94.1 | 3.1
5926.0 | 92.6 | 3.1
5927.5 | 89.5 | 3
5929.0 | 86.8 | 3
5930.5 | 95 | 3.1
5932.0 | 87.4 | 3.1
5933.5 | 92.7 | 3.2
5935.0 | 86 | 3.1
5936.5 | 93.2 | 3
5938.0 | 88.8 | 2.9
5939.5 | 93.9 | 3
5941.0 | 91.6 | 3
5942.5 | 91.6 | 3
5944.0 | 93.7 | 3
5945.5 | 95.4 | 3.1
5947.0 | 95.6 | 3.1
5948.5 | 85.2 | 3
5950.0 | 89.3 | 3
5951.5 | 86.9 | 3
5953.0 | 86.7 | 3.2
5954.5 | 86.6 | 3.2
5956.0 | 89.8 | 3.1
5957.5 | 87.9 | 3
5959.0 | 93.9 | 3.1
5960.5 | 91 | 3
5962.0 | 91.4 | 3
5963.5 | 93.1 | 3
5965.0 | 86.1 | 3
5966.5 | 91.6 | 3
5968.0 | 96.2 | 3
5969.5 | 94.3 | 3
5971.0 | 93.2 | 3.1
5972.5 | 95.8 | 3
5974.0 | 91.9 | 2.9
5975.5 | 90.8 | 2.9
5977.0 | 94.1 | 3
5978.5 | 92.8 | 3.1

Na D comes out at 2.37 angstrom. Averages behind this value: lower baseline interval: 92.7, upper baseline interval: 92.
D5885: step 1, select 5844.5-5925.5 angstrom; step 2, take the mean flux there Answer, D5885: 89.6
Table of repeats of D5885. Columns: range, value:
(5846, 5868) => 91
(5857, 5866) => 89.7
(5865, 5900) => 87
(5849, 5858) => 89.9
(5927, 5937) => 90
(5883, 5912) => 85.7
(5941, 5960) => 90.3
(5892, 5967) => 89.8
